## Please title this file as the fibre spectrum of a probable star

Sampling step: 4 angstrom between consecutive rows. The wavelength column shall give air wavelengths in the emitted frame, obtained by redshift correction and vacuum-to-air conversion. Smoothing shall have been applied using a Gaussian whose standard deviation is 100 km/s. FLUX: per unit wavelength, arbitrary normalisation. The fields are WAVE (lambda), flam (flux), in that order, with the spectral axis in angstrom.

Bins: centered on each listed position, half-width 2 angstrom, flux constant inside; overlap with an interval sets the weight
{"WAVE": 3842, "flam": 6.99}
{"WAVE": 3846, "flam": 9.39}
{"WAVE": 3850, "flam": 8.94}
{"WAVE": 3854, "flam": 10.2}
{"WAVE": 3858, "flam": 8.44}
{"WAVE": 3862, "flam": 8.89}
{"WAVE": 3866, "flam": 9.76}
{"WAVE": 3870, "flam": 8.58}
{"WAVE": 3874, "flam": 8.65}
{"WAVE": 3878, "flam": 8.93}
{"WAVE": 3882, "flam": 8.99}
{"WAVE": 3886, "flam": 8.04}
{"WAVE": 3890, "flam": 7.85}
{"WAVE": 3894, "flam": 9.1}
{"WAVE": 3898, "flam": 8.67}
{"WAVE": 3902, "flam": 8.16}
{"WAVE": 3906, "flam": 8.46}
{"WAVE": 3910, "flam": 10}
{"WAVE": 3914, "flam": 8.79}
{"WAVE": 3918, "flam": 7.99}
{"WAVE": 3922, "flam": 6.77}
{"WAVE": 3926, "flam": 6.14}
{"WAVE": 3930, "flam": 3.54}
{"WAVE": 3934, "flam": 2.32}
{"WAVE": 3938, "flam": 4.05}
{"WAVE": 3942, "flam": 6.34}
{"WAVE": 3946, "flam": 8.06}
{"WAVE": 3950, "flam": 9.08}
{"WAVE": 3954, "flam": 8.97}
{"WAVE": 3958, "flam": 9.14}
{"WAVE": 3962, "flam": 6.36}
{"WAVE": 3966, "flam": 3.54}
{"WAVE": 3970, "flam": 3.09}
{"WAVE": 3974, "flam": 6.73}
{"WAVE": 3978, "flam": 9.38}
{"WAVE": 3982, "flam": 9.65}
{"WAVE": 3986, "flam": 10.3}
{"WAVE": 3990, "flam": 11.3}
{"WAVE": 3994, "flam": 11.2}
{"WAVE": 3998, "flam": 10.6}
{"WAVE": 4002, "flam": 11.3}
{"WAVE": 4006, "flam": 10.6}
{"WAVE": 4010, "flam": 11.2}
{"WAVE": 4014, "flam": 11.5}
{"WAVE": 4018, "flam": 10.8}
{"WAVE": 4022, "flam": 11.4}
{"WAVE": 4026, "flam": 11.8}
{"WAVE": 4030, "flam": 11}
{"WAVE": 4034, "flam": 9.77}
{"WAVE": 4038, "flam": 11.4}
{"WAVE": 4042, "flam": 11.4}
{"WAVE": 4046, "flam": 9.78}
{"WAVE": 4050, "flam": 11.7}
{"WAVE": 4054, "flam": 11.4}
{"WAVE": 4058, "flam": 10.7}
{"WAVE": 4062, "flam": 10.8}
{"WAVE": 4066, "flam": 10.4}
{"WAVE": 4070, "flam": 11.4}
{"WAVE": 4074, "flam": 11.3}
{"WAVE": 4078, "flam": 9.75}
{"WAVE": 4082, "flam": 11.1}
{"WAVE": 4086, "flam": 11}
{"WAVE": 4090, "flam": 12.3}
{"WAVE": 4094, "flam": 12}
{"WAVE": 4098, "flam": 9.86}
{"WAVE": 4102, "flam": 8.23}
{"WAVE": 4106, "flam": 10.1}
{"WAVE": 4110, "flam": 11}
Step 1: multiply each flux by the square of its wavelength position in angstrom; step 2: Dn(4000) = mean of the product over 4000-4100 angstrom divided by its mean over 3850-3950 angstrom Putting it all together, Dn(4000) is 1.52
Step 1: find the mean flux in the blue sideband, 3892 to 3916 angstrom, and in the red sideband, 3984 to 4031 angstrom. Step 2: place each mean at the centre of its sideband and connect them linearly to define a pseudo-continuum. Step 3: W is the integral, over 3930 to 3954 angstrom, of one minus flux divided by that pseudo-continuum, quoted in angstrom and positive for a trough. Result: 9.2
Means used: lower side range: 8.86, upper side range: 11.1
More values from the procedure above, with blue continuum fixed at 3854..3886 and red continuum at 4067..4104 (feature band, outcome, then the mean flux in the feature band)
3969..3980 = 3.50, 6.7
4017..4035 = -1.36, 11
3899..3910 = 0.68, 8.65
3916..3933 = 6.32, 5.89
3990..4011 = -2.02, 11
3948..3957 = 0.55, 9.04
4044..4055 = -0.49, 10.9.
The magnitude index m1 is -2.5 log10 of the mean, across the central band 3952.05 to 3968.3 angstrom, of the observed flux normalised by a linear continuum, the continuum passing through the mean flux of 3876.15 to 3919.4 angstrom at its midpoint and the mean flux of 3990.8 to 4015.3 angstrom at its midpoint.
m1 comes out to 0.404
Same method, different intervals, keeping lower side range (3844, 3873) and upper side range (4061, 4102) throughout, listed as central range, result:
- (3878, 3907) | 0.11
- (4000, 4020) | -0.08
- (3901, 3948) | 0.40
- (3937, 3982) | 0.38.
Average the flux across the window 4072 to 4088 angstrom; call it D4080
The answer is 10.8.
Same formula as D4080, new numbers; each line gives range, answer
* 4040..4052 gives 11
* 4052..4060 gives 11.1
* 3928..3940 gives 3.3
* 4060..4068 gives 10.6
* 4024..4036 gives 10.9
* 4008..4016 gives 11.3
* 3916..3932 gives 6.11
